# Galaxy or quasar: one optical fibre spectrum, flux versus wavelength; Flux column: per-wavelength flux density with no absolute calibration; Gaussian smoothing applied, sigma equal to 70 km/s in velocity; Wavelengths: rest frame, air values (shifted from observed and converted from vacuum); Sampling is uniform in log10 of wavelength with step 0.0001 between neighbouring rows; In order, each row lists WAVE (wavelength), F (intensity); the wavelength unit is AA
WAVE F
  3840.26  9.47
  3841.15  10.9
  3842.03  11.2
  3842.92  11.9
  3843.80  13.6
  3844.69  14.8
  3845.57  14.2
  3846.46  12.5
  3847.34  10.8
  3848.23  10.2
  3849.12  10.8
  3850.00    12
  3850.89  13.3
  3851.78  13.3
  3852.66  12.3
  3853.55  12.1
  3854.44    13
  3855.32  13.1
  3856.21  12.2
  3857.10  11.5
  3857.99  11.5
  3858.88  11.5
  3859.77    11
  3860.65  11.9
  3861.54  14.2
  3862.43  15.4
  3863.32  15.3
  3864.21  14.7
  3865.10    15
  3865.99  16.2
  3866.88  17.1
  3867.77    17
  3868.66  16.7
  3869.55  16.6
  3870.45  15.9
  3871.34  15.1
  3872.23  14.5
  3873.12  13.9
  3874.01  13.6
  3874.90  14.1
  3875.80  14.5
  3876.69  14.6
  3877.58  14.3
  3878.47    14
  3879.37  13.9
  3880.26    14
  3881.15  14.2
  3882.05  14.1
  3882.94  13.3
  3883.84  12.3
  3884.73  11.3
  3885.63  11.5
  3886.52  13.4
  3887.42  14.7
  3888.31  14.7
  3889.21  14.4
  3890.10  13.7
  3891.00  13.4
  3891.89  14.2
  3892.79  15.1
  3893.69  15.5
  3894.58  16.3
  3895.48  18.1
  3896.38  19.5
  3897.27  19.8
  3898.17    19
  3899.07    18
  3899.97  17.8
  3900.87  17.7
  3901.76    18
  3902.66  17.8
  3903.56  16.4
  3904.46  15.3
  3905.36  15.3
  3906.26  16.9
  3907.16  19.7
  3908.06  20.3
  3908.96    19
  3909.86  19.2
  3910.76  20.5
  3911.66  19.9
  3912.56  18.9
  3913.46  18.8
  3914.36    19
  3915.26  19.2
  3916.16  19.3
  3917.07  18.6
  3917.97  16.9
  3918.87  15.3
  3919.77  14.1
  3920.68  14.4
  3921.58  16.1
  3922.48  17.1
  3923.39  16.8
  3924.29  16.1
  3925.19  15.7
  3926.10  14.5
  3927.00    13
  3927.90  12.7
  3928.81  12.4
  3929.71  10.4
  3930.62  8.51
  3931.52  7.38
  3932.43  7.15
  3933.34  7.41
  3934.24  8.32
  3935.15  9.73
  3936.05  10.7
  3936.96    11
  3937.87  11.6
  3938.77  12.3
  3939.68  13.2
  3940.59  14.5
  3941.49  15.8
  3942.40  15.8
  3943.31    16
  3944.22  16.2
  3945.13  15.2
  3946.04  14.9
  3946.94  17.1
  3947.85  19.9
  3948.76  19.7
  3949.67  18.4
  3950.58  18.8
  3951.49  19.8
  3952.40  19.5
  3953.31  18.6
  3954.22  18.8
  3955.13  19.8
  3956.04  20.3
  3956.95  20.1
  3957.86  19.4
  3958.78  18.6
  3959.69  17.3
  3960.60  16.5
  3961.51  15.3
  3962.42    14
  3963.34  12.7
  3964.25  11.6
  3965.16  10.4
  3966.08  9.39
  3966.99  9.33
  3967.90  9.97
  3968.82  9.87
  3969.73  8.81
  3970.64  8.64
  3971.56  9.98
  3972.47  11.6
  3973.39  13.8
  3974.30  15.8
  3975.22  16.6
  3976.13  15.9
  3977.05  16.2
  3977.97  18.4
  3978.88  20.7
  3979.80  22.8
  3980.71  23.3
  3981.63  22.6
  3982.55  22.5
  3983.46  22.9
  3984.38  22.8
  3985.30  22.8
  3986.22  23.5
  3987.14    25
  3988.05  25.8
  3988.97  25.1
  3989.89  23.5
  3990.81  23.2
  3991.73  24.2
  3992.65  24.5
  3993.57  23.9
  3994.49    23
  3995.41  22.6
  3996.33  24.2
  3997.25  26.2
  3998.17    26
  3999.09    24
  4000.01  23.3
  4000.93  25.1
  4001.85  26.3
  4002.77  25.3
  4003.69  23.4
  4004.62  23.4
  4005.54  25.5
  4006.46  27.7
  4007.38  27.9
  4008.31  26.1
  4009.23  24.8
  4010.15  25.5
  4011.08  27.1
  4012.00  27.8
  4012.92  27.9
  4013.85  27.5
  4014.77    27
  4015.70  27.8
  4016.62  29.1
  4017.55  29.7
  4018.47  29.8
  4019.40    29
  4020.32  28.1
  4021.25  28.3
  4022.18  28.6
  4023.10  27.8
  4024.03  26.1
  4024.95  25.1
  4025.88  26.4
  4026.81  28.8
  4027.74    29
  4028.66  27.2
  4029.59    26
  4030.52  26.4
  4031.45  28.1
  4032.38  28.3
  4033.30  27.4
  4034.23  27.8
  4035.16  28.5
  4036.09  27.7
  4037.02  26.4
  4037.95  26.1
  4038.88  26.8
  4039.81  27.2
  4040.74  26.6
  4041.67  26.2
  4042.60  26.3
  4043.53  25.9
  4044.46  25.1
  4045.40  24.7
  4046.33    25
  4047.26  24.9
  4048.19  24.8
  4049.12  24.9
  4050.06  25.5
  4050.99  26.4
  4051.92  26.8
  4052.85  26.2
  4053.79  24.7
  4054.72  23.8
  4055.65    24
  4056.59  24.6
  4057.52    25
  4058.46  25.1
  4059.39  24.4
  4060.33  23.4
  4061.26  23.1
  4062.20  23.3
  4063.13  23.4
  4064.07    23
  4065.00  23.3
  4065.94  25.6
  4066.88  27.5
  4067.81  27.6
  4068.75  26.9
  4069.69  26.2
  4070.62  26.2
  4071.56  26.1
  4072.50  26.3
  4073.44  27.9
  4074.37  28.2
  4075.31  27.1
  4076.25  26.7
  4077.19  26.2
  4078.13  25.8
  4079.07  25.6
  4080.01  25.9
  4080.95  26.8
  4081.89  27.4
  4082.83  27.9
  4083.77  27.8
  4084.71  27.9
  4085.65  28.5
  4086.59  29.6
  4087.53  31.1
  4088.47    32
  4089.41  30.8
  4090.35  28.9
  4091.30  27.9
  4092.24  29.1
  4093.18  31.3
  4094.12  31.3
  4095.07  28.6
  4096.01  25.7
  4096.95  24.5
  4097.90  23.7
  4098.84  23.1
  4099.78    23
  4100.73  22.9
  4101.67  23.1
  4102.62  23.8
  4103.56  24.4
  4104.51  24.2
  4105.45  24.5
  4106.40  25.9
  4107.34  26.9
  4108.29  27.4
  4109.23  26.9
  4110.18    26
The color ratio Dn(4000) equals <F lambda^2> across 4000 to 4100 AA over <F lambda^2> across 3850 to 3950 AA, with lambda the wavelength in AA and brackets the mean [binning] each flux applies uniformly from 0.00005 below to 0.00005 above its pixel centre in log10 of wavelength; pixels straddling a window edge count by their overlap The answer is 1.92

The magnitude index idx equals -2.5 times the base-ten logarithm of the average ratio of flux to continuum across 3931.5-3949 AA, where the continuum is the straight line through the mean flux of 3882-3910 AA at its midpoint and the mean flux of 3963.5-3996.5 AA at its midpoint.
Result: 0.292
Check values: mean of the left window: 16.1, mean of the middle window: 13.3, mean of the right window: 18.4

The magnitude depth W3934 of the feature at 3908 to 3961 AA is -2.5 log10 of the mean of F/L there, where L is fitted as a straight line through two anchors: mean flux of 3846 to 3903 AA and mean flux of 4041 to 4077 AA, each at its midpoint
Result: 0.14 mag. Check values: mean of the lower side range 14.4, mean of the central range 15.8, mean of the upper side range 25.4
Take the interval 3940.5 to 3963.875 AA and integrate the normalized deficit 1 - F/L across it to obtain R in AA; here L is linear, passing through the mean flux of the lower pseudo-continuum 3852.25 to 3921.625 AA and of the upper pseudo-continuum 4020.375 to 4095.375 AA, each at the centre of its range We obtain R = 2.8 AA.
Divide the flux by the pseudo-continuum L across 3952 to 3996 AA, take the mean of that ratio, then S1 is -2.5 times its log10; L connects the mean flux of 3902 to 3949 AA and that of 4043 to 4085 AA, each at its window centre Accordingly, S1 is 0.05 mag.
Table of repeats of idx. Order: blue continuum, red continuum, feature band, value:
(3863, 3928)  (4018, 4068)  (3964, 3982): 0.44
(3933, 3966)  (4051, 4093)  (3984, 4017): -0.25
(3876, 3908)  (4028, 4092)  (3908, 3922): -0.06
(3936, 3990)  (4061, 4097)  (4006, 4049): -0.20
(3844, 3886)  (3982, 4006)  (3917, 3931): 0.26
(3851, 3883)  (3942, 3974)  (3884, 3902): -0.09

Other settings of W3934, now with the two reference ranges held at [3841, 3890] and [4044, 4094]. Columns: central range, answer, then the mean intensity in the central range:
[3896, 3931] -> -0.03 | 16.9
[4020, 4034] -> -0.16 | 27.4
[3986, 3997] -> -0.12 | 24.1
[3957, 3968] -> 0.36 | 14.1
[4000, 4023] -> -0.18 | 27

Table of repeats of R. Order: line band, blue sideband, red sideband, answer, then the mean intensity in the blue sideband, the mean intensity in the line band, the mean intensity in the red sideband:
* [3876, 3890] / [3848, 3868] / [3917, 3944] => -0.5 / 13.2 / 13.7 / 13.1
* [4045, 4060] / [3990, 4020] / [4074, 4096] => 1.3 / 25.9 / 25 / 28.3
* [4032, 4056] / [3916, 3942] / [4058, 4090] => -2.3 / 13.1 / 26.1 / 26.6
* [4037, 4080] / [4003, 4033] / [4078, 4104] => 2.5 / 27.2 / 25.6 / 27.1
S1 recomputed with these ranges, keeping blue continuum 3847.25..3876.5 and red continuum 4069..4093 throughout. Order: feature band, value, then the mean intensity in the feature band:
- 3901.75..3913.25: -0.10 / 18.3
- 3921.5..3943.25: 0.41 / 12.4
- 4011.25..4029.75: -0.17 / 27.9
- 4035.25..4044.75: -0.06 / 26.5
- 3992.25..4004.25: -0.09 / 24.4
